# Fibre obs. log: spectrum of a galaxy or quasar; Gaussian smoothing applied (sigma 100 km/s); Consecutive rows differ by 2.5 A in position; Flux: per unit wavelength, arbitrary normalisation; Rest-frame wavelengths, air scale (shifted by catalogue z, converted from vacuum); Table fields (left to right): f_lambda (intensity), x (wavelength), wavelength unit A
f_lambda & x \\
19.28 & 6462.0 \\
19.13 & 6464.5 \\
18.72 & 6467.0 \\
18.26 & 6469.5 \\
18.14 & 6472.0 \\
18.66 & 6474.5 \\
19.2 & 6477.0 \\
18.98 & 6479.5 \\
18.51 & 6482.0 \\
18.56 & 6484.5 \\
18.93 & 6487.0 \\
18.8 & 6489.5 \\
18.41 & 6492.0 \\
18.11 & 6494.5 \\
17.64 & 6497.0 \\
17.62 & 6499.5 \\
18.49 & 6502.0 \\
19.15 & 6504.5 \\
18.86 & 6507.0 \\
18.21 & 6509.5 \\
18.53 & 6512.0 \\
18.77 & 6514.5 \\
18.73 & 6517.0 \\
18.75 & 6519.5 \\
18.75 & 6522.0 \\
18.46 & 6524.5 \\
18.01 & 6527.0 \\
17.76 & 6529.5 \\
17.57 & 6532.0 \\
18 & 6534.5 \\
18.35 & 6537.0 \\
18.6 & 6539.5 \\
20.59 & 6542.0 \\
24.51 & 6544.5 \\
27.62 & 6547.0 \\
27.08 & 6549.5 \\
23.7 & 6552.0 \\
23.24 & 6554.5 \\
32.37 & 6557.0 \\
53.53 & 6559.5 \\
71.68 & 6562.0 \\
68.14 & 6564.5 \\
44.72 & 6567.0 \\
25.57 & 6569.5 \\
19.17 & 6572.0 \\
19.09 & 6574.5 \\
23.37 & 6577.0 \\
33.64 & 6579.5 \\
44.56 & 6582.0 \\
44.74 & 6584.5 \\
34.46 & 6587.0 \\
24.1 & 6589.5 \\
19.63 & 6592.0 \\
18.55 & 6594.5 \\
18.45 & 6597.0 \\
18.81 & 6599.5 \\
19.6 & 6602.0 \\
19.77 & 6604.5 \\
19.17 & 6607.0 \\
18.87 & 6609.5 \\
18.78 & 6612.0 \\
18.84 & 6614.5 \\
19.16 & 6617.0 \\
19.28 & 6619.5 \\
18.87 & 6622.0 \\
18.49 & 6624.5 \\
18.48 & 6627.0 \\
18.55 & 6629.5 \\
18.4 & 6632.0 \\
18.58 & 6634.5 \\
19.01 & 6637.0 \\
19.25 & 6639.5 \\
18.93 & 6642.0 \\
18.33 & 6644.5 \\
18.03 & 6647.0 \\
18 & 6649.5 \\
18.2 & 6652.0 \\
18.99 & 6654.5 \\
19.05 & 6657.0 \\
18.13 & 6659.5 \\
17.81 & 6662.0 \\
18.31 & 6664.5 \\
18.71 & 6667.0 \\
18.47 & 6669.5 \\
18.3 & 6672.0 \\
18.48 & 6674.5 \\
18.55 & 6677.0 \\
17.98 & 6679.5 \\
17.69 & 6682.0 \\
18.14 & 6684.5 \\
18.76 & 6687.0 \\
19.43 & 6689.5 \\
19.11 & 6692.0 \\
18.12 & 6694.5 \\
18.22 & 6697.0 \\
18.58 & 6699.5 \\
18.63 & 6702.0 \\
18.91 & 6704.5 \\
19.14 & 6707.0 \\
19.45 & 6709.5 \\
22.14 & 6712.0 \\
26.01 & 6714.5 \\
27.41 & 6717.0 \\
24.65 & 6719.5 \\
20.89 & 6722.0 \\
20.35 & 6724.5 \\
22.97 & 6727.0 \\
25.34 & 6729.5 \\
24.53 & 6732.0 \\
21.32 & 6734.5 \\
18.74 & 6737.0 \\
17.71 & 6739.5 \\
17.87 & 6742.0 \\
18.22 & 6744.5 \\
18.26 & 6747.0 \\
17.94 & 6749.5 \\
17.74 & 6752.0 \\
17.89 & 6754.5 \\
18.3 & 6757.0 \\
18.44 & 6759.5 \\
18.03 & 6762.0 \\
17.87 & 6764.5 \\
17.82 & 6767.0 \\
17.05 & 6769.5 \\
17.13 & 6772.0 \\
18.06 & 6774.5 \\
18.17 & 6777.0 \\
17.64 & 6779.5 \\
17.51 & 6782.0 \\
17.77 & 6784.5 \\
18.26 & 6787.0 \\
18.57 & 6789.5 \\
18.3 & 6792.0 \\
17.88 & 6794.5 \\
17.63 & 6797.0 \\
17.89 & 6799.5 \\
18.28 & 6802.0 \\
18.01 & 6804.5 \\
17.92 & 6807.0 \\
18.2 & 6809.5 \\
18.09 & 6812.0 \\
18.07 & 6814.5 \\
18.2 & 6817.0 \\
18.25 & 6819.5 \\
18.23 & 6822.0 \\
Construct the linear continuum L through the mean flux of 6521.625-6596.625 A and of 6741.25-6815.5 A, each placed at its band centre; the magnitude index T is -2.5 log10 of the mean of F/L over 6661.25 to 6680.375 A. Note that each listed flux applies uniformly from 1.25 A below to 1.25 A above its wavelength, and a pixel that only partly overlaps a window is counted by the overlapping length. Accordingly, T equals 0.262 mag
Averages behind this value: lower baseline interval 29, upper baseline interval 18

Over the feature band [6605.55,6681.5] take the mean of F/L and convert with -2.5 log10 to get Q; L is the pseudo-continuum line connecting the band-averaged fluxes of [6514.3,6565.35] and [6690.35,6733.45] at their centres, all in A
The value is 0.26 mag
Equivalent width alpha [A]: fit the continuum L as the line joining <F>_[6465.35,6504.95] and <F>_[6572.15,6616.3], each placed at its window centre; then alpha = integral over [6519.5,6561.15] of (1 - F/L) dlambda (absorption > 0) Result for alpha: -4.7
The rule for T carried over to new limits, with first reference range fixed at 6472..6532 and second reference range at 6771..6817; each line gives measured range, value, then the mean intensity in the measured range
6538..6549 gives -0.24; 23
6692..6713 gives -0.06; 19.1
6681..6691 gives -0.02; 18.5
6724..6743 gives -0.17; 21.2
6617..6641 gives -0.03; 18.8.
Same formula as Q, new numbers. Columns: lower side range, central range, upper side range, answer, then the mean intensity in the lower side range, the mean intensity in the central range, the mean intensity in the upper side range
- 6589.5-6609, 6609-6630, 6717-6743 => 0.055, 19.4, 18.8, 21.8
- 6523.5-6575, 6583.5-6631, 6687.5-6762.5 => 0.230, 29.1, 21.3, 20.2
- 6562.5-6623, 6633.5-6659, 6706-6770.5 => 0.293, 26.8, 18.6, 20.3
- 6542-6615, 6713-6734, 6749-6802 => -0.142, 29.5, 23.9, 17.9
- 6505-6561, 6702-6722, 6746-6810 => -0.160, 22.5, 22.2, 17.9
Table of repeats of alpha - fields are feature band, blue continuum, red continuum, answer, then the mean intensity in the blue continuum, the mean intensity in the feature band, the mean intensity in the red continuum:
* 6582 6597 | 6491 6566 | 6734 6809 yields -3.7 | 24.7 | 28.8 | 18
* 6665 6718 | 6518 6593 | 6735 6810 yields 6.1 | 29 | 19.5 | 18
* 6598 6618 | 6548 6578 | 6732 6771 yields 8.0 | 36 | 19.1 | 18.4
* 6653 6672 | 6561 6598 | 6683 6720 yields 4.8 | 33.8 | 18.5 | 20.3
